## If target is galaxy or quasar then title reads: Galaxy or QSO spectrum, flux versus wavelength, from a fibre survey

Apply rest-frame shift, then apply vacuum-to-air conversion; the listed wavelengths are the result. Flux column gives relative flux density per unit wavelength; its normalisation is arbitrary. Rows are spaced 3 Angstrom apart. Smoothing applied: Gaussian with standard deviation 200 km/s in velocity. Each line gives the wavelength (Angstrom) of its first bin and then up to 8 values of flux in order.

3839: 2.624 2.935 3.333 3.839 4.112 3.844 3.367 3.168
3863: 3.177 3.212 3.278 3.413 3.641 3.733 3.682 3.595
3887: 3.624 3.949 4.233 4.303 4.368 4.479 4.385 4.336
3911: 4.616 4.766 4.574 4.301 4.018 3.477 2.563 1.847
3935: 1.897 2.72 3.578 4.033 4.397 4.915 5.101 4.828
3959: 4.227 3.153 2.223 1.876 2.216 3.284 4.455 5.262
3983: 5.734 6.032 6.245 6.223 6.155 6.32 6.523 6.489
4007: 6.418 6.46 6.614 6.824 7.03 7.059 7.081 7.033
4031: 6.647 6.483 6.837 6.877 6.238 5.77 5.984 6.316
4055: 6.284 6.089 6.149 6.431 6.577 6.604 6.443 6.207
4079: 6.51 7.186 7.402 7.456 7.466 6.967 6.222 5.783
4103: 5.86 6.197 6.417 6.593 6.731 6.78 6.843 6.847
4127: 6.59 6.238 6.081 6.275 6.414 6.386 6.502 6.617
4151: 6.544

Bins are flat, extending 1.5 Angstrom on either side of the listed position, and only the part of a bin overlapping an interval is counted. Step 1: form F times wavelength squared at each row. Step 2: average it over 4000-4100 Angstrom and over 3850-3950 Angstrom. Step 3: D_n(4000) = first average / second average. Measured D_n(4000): 1.91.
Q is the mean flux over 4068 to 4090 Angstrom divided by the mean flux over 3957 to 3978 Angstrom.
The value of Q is 2.23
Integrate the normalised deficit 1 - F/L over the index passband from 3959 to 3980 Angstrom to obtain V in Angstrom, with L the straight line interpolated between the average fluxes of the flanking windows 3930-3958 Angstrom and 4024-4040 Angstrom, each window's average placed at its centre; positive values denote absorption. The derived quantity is 6.7 Angstrom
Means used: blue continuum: 3.69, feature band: 3.14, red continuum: 6.81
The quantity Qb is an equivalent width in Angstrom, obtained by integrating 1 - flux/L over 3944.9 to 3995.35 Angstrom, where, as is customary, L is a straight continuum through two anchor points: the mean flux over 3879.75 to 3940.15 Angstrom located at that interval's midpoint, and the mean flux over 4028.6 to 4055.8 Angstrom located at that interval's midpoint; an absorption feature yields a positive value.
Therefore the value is 5.6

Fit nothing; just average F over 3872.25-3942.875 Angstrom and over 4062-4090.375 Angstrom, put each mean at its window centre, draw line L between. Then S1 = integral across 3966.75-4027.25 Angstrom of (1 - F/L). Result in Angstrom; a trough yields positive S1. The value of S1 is -3.8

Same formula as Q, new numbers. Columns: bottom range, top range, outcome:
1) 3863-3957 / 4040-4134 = 1.69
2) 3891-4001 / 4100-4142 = 1.52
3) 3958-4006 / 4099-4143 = 1.34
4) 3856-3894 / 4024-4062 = 1.82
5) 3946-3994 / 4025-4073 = 1.46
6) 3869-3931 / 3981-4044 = 1.65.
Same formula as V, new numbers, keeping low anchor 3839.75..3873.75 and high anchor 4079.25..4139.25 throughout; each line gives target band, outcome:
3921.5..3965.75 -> 9.5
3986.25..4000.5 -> -3.0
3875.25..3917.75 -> -2.6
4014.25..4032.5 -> -4.7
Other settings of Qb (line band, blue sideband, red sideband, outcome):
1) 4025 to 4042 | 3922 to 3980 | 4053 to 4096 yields -3.6 Angstrom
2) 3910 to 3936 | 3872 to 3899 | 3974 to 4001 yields 5.3 Angstrom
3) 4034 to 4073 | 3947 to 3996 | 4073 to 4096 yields -0.5 Angstrom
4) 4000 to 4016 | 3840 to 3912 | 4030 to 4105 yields -2.5 Angstrom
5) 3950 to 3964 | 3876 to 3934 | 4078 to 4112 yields 1.0 Angstrom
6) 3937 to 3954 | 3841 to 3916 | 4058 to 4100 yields 2.3 Angstrom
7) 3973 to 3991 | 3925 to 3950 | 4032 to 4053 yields -2.8 Angstrom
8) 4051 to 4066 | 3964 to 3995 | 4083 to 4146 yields -1.5 Angstrom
